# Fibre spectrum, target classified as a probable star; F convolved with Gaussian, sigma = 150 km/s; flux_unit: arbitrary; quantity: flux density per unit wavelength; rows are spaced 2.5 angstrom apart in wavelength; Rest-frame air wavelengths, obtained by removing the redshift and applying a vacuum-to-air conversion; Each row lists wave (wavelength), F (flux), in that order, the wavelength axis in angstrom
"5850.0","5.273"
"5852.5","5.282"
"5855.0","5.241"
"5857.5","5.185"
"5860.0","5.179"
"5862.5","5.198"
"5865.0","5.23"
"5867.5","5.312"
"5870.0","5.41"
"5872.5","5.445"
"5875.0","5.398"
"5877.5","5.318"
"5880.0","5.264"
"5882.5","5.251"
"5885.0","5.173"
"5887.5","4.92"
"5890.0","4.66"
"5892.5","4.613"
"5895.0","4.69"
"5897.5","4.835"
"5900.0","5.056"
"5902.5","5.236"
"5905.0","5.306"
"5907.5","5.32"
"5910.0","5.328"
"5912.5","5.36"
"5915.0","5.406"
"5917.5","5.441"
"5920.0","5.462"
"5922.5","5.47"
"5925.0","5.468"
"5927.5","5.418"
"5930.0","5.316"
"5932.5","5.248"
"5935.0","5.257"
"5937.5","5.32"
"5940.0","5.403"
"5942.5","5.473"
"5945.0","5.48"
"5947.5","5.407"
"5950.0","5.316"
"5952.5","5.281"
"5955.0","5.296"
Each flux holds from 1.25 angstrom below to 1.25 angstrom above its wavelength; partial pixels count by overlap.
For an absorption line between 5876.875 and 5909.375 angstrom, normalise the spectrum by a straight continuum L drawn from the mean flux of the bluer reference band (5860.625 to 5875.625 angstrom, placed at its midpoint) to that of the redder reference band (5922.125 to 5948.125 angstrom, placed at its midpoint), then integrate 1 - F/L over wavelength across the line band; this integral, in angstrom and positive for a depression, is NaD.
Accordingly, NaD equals 1.8 angstrom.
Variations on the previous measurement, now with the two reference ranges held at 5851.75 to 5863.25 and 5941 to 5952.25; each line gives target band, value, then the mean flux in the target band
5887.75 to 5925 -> 1.13 angstrom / 5.16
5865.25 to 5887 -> -0.20 angstrom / 5.3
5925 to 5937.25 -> 0.11 angstrom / 5.33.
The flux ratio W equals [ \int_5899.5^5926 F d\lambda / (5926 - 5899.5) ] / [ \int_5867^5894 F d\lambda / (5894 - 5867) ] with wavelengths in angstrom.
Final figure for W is 1.04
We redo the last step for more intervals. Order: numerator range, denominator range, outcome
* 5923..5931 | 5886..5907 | 1.10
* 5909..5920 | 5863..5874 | 1.01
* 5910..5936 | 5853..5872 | 1.02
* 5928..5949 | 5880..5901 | 1.09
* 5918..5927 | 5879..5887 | 1.05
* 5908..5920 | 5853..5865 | 1.03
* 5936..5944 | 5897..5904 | 1.06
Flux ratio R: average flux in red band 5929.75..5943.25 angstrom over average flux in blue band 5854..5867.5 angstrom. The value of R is 1.0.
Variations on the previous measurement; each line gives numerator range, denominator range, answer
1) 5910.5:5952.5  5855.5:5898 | 1.05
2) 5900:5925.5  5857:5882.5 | 1.01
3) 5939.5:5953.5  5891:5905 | 1.10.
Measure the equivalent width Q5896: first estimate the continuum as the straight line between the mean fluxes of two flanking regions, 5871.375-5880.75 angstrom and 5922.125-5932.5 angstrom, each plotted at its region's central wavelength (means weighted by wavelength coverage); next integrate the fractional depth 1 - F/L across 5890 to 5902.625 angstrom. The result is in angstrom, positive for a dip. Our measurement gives 1.27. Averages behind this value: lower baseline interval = 5.36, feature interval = 4.83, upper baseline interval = 5.39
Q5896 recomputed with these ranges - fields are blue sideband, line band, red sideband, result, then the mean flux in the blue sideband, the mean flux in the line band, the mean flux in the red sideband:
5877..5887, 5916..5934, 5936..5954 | -0.2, 5.22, 5.4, 5.38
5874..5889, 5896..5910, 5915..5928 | 0.5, 5.21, 5.16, 5.45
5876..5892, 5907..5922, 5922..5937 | -0.4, 5.08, 5.39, 5.36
